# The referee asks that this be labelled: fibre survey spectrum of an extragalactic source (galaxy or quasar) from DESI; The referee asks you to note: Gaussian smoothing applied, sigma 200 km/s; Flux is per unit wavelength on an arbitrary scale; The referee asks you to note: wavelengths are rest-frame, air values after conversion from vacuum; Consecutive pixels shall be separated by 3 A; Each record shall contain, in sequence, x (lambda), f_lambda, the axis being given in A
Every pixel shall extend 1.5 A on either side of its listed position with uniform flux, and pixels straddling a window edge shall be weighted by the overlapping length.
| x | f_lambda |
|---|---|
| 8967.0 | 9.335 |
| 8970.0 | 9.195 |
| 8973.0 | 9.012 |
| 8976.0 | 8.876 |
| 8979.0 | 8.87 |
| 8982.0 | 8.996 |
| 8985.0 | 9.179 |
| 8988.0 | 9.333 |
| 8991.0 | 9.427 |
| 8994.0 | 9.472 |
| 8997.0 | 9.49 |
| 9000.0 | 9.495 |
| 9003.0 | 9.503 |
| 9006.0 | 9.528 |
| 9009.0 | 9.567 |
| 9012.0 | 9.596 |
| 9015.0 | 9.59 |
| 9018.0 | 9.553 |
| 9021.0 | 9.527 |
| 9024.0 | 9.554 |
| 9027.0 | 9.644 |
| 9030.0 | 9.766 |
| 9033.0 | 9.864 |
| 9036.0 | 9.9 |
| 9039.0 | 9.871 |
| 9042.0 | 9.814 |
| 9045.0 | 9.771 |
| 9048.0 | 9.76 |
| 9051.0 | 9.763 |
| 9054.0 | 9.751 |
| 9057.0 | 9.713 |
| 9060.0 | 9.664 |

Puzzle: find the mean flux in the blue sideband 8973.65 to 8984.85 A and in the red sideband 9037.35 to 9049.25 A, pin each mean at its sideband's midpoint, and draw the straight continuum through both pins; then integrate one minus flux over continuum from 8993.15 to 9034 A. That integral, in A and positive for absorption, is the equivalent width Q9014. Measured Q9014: -0.7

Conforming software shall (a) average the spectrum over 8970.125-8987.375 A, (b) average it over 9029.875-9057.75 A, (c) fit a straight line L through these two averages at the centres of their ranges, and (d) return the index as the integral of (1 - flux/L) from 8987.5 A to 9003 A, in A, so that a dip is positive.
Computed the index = -0.4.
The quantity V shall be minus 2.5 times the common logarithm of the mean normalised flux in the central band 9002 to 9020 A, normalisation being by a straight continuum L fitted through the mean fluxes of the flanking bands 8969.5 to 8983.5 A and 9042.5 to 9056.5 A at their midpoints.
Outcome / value -0.02 mag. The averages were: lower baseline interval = 8.98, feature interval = 9.56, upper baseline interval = 9.76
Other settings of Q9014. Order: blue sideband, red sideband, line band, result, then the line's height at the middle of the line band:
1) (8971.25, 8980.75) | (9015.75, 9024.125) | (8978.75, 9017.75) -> -0.71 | 9.24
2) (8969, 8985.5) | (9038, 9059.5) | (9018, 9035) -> -0.24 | 9.53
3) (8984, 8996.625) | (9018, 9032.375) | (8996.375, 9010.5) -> -0.07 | 9.47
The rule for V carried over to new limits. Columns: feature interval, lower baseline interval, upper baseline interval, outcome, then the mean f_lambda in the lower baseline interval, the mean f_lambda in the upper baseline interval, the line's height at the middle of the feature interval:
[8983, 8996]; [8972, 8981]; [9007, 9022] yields -0.024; 8.92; 9.57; 9.14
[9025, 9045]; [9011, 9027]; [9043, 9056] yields -0.014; 9.57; 9.76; 9.67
